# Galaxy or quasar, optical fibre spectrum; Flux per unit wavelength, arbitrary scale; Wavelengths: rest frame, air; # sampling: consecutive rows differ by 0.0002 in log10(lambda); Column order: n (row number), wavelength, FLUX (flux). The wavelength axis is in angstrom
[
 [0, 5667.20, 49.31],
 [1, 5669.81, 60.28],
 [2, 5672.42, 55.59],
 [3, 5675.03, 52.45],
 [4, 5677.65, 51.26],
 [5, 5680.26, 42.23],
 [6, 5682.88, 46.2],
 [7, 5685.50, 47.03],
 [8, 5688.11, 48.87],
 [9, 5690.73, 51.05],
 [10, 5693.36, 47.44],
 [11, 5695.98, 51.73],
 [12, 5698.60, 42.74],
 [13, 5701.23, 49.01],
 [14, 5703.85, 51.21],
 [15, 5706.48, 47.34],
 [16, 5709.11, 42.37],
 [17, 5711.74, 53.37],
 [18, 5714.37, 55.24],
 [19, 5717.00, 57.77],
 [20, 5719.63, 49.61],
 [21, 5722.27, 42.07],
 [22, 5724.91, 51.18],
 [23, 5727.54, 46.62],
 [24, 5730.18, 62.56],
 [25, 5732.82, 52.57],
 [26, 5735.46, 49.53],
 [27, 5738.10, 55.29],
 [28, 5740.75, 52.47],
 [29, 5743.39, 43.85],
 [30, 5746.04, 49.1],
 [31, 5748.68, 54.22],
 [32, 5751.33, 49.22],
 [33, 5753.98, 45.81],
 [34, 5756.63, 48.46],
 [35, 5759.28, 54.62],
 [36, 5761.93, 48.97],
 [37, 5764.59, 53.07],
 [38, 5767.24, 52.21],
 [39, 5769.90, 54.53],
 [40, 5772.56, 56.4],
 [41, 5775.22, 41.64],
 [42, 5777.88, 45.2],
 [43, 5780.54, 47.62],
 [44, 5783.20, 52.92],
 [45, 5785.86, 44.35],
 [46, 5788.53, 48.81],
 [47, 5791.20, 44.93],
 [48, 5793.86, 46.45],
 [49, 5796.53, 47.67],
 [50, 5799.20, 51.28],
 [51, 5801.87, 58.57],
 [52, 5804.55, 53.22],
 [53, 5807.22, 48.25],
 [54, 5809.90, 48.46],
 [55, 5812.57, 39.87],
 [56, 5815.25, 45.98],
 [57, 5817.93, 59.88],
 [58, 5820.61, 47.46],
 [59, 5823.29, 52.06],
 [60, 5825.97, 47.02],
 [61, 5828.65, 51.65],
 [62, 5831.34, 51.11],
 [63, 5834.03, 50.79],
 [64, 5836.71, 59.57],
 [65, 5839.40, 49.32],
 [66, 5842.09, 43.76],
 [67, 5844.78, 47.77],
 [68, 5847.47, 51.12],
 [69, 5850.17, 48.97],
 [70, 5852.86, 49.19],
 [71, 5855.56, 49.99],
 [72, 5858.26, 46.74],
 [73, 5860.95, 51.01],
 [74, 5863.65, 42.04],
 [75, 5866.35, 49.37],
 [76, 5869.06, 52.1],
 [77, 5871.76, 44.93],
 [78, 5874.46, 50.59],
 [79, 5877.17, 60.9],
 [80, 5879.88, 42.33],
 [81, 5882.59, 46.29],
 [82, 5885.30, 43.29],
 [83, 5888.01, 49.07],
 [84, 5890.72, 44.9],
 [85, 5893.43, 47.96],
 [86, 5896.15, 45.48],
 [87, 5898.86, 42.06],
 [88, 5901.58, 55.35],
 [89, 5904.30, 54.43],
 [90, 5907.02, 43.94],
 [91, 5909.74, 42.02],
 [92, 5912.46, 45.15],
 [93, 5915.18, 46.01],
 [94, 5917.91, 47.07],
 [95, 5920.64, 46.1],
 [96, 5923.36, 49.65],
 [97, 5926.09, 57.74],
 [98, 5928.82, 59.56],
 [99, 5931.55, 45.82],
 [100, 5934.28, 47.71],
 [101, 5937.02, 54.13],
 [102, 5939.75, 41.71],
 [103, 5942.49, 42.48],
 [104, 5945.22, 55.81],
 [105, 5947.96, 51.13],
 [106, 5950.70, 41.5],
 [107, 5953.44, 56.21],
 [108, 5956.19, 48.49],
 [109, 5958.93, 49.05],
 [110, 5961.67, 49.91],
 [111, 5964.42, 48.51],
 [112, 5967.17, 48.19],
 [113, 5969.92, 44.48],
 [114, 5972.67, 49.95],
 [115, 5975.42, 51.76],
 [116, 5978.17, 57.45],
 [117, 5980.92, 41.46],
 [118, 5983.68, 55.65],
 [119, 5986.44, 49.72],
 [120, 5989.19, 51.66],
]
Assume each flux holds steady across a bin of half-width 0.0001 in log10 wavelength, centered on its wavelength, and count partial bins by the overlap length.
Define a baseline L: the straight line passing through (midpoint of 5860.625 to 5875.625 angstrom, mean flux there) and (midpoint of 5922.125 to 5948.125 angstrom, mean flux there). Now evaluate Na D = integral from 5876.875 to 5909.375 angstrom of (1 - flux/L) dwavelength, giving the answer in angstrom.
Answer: 1.1 angstrom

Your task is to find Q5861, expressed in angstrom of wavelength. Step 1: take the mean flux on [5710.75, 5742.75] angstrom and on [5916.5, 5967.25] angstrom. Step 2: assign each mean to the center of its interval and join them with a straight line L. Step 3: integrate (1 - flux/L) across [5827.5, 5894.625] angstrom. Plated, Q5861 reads 2.1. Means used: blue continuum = 52.2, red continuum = 49.5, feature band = 49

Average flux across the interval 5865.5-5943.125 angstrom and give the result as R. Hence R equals 48.3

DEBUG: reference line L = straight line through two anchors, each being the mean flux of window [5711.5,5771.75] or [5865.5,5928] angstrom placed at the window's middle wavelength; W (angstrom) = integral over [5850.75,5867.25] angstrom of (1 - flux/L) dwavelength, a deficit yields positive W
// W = 0.3 angstrom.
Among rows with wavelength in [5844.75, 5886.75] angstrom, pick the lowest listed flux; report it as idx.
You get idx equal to 42.04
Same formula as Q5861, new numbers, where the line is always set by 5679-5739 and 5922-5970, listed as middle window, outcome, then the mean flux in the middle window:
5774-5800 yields 1.39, 47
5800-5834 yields -0.44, 50.3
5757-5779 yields -0.49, 50.8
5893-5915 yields 1.21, 47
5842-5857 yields 0.25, 48.8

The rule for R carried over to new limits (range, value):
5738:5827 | 49.6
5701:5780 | 50.5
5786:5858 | 49.6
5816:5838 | 52.3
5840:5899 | 47.9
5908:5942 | 48.3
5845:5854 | 49.5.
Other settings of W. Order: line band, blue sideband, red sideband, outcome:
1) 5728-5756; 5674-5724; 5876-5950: -1.4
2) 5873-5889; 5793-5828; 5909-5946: 0.1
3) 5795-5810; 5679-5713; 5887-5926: -1.2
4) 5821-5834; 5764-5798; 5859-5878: -0.3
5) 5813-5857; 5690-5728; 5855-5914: -1.8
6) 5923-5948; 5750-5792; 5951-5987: -0.4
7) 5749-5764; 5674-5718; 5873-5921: -0.4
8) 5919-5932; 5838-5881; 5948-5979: -0.7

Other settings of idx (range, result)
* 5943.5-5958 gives 41.5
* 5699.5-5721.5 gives 42.37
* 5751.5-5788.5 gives 41.64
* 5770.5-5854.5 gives 39.87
